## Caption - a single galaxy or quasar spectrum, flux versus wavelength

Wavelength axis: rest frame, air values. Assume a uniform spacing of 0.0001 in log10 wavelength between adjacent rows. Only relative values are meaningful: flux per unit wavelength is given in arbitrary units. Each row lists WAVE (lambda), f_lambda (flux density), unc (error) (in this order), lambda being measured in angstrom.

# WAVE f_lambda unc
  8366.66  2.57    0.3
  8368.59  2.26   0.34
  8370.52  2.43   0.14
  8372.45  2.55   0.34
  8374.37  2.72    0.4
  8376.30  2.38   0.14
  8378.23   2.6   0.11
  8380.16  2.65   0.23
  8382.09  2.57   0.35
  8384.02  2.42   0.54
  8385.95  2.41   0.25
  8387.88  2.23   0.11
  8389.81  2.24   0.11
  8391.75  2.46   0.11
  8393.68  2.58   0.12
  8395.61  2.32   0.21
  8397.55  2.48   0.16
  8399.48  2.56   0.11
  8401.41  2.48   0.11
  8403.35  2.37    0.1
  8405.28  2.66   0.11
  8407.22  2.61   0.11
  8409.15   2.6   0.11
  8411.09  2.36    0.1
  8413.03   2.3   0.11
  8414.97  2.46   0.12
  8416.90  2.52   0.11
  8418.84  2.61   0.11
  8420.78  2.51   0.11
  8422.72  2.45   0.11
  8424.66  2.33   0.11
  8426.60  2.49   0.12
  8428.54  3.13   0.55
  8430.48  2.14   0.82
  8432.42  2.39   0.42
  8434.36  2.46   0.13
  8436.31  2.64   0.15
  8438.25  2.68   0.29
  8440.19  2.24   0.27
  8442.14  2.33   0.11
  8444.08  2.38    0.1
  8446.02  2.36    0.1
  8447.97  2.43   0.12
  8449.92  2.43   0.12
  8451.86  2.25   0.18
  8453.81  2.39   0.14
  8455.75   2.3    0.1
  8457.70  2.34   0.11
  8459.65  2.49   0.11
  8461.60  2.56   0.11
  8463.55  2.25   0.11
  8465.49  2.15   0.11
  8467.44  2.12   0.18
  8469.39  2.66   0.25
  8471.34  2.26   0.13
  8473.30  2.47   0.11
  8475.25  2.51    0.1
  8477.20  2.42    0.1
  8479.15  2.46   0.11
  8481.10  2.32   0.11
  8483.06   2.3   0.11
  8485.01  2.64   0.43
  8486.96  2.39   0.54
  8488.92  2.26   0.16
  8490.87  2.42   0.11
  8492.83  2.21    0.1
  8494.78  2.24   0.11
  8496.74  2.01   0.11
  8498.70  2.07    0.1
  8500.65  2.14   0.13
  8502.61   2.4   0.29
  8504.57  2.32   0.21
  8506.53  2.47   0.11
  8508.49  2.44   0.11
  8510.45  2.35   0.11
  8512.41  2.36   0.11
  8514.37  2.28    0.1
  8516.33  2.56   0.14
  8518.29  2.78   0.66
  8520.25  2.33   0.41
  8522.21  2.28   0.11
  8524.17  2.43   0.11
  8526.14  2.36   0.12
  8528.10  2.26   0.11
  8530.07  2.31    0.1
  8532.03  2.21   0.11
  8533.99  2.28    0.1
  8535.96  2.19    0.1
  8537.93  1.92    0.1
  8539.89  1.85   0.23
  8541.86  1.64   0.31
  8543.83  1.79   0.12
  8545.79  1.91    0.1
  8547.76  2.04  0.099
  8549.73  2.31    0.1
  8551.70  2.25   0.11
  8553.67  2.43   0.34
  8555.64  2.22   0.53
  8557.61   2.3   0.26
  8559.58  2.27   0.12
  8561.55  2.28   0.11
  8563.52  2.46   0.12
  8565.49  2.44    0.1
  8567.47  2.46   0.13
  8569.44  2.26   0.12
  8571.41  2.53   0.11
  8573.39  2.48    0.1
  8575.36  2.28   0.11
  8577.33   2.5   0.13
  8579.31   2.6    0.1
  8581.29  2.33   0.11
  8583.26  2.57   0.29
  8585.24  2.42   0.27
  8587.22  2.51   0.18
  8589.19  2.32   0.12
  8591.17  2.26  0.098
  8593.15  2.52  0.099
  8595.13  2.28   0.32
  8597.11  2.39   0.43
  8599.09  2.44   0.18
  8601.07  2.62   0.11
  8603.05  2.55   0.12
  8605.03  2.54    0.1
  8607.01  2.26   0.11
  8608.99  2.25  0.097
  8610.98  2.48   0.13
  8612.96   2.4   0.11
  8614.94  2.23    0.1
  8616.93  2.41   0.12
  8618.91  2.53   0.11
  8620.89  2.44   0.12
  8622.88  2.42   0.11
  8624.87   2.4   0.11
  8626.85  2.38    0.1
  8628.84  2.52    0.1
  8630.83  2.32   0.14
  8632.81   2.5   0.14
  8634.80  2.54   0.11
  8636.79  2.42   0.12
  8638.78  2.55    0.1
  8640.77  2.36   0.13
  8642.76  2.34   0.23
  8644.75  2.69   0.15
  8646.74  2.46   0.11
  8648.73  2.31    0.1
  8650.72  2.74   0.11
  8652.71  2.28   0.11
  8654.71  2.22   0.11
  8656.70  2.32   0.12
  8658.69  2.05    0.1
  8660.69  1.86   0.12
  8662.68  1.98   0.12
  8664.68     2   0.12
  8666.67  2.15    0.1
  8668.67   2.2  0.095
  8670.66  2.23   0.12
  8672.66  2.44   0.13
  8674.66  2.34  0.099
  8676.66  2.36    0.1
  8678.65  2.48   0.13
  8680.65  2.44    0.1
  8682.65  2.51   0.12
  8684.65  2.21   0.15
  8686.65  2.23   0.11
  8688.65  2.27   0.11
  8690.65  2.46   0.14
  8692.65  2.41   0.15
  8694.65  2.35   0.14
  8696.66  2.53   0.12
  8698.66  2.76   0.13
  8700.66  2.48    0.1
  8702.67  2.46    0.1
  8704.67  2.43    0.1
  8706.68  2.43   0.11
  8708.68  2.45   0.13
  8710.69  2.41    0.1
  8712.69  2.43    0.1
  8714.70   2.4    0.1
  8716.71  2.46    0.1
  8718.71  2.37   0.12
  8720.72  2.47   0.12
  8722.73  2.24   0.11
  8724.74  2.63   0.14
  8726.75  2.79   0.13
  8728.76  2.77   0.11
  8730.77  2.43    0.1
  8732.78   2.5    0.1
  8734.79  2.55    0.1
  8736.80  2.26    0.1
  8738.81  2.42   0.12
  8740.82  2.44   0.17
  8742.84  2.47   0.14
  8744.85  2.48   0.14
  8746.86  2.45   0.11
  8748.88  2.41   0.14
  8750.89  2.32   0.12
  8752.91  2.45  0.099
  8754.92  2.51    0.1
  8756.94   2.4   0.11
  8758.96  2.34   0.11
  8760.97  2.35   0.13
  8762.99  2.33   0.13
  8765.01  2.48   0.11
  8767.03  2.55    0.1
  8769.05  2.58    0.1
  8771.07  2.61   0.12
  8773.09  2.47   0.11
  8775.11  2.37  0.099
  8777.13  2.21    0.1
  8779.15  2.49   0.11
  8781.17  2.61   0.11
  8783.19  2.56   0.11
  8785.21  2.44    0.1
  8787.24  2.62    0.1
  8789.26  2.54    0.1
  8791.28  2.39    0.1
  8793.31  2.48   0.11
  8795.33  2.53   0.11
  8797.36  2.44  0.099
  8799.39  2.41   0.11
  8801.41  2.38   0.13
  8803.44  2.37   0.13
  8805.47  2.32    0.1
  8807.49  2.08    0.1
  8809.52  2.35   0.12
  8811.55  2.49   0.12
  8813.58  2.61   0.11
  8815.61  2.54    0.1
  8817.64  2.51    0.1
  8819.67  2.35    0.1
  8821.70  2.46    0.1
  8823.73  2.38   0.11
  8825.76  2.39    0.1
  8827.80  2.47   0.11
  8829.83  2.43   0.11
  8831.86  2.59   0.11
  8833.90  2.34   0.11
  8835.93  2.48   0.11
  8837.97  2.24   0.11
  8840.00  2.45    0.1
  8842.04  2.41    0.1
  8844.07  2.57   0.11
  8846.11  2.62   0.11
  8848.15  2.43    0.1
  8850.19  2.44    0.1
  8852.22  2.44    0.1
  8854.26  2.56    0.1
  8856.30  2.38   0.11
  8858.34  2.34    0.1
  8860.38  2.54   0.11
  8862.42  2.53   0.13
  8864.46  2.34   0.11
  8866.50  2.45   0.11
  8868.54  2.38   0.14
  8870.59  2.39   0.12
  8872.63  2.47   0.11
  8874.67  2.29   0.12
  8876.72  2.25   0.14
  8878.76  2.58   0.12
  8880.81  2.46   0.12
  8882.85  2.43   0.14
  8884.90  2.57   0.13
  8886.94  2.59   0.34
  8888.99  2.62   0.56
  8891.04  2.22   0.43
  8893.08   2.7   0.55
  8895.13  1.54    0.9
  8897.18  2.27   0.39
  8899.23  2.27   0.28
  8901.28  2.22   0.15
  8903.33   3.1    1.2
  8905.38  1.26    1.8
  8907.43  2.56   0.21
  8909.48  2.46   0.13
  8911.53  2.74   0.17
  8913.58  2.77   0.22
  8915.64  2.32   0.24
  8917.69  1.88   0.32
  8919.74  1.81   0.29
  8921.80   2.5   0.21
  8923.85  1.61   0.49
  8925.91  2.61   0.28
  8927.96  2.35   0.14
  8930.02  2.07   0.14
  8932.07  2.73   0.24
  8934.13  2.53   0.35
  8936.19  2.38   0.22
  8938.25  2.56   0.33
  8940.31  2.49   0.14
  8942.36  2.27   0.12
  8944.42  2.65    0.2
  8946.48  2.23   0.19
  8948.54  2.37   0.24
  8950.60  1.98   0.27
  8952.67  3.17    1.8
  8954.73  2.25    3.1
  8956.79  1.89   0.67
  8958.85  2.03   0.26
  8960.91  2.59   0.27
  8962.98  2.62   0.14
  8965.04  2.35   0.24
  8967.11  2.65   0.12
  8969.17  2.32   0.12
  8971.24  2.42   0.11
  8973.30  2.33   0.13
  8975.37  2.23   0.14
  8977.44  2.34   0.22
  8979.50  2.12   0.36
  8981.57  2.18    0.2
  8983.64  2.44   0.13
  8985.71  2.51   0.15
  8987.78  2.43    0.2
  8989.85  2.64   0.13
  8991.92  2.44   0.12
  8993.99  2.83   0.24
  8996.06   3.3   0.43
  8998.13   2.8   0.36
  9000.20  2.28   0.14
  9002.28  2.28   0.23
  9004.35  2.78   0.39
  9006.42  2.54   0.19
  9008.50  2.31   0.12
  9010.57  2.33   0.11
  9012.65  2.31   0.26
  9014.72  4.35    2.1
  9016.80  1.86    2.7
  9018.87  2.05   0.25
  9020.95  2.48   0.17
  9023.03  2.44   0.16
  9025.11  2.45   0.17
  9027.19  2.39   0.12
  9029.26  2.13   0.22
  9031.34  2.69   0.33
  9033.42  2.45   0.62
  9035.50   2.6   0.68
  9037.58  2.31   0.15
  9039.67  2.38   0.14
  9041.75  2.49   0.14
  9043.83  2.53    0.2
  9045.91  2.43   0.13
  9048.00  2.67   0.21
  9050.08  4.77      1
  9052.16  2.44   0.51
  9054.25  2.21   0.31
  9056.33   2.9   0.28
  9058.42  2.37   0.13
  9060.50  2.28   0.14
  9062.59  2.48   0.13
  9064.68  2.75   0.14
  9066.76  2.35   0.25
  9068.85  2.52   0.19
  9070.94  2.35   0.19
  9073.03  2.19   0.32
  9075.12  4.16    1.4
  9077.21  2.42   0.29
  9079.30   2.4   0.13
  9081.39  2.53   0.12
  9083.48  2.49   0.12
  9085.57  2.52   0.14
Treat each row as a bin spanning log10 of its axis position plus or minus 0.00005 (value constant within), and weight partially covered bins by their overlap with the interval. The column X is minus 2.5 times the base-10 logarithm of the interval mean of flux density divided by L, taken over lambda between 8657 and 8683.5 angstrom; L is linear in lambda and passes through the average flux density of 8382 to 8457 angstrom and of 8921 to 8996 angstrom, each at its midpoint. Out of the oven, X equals 0.09 mag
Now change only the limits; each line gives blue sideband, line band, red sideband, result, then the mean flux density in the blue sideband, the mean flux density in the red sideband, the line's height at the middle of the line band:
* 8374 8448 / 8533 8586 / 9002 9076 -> 0.11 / 2.47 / 2.58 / 2.5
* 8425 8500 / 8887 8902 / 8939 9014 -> 0.07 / 2.38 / 2.44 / 2.43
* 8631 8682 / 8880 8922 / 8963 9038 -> 0.04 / 2.33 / 2.49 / 2.44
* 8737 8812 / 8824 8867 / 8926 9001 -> -0.01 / 2.43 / 2.44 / 2.44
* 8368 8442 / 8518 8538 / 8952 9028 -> 0.08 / 2.48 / 2.48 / 2.48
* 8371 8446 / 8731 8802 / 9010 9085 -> 0.04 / 2.48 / 2.58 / 2.54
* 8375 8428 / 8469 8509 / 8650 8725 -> 0.04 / 2.48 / 2.35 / 2.44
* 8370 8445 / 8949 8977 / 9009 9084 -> 0.09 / 2.48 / 2.58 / 2.57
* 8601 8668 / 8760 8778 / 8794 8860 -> -0.01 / 2.36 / 2.43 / 2.41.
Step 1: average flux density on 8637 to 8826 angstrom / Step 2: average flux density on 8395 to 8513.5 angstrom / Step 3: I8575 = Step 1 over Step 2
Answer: 1.0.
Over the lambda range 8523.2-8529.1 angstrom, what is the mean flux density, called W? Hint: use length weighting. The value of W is 2.35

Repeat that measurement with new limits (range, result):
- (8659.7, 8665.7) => 1.95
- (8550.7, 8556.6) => 2.3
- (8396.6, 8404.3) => 2.47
